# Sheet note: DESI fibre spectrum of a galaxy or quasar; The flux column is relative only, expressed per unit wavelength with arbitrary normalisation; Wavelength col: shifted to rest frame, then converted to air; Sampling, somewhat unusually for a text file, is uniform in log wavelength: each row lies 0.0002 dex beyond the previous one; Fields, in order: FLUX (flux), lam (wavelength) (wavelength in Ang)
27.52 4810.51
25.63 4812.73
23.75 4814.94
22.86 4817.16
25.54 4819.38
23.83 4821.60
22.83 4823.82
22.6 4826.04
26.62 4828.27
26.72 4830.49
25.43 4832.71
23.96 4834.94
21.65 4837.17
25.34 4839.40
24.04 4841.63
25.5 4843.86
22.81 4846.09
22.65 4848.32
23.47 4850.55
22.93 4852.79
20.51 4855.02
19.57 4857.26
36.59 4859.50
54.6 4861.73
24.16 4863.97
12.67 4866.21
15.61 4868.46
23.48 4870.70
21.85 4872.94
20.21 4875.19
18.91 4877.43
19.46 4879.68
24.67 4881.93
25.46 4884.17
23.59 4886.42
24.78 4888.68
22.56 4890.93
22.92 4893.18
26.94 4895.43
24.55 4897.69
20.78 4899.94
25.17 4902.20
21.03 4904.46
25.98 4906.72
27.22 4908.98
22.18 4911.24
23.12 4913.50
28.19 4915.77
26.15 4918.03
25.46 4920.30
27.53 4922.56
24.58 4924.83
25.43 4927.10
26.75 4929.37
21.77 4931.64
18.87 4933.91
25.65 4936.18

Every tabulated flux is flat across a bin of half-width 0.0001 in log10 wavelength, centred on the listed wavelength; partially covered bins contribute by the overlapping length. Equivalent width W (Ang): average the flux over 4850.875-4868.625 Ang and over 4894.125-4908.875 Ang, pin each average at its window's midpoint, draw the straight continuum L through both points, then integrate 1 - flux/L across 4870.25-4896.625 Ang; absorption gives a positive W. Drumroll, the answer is 2.3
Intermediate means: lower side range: 26.3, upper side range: 24.3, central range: 22.9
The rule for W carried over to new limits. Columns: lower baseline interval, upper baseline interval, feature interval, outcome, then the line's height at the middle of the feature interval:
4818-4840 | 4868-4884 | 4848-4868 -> -3.4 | 22.4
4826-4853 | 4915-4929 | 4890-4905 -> 1.2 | 25.6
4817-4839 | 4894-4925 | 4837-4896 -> 1.5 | 24.6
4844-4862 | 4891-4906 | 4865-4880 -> 3.8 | 25.3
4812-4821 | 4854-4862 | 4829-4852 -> 3.1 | 28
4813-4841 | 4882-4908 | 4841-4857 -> 0.9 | 24.2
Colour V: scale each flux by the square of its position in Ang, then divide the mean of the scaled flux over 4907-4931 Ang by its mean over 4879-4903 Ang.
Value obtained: 1.09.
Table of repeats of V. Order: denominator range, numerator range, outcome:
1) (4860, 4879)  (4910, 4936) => 1.04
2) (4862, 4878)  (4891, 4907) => 1.12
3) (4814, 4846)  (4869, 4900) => 0.96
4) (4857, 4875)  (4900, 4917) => 0.96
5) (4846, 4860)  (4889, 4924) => 1.07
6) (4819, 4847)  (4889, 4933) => 1.04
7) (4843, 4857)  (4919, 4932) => 1.16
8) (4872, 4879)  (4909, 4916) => 1.23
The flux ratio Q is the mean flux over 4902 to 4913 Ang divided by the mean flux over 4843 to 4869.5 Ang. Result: 0.96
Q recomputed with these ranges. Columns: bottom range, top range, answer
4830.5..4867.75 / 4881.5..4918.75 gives 0.96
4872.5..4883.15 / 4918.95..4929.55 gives 1.23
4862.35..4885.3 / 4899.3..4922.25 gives 1.16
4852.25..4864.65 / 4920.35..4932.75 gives 0.83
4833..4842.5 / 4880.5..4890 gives 1.02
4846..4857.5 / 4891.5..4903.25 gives 1.09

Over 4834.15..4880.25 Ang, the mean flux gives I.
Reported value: 23.9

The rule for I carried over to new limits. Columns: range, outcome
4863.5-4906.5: 22.1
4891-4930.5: 24.9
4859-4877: 25.5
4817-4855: 24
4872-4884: 21.4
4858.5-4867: 32.7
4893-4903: 24.1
